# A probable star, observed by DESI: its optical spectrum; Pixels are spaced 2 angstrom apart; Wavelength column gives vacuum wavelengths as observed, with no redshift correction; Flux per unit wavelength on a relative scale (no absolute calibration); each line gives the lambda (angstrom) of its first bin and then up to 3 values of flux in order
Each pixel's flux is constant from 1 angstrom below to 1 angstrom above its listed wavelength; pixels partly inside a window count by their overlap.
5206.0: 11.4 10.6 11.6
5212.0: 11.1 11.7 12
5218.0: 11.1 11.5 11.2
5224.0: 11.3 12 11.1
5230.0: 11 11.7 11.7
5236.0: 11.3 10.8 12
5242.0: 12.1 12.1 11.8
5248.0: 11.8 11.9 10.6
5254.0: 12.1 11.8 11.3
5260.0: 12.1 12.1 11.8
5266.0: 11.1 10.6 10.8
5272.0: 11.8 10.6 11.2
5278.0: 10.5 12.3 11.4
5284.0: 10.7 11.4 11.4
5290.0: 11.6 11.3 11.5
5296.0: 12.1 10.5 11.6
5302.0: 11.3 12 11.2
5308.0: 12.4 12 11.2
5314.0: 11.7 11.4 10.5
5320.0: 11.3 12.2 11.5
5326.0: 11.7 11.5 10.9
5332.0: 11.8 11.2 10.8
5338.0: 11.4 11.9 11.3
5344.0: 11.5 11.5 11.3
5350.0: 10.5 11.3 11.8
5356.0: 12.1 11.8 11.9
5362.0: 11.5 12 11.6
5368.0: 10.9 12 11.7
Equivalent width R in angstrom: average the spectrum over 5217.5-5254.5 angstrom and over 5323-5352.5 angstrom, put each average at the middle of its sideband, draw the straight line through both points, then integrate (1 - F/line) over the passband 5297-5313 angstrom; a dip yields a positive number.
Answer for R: -0.17 angstrom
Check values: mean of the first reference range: 11.5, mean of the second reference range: 11.3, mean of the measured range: 11.5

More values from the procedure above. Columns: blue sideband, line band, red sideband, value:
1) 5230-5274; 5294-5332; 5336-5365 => 0.1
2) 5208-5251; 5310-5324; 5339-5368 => 0.1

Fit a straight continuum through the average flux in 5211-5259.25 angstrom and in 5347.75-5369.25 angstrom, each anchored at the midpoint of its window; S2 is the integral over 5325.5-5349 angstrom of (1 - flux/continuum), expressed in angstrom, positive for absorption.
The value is 0.29 angstrom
